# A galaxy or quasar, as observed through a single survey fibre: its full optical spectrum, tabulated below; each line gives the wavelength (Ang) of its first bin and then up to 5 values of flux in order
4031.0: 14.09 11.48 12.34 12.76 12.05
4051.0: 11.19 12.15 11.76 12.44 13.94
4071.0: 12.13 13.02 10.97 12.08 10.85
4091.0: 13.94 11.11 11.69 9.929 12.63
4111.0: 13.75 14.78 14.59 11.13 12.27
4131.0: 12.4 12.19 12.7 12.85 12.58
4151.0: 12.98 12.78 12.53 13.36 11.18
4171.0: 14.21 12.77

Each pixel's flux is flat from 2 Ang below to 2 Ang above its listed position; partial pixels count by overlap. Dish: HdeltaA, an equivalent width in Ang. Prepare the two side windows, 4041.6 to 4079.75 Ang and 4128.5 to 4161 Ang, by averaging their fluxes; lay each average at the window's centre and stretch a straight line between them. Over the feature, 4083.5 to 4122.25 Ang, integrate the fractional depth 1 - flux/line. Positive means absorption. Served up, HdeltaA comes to -0.2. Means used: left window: 12.3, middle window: 12.5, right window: 12.6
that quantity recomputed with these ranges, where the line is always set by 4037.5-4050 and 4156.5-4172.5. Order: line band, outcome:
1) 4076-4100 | 1.23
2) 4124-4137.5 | 0.45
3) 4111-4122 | -1.41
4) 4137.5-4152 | -0.08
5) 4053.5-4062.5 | 0.23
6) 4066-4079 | -0.25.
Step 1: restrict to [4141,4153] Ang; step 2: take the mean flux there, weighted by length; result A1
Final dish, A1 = 12.8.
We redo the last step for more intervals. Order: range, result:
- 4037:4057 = 12.1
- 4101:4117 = 12.8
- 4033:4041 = 11.9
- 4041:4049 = 12.4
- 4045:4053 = 11.6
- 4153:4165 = 12.9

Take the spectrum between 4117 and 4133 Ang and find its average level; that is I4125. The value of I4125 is 12.6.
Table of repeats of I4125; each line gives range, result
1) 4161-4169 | 12.3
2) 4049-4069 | 12.3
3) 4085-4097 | 12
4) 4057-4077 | 12.7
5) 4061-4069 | 13.2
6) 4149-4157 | 12.9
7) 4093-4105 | 10.9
